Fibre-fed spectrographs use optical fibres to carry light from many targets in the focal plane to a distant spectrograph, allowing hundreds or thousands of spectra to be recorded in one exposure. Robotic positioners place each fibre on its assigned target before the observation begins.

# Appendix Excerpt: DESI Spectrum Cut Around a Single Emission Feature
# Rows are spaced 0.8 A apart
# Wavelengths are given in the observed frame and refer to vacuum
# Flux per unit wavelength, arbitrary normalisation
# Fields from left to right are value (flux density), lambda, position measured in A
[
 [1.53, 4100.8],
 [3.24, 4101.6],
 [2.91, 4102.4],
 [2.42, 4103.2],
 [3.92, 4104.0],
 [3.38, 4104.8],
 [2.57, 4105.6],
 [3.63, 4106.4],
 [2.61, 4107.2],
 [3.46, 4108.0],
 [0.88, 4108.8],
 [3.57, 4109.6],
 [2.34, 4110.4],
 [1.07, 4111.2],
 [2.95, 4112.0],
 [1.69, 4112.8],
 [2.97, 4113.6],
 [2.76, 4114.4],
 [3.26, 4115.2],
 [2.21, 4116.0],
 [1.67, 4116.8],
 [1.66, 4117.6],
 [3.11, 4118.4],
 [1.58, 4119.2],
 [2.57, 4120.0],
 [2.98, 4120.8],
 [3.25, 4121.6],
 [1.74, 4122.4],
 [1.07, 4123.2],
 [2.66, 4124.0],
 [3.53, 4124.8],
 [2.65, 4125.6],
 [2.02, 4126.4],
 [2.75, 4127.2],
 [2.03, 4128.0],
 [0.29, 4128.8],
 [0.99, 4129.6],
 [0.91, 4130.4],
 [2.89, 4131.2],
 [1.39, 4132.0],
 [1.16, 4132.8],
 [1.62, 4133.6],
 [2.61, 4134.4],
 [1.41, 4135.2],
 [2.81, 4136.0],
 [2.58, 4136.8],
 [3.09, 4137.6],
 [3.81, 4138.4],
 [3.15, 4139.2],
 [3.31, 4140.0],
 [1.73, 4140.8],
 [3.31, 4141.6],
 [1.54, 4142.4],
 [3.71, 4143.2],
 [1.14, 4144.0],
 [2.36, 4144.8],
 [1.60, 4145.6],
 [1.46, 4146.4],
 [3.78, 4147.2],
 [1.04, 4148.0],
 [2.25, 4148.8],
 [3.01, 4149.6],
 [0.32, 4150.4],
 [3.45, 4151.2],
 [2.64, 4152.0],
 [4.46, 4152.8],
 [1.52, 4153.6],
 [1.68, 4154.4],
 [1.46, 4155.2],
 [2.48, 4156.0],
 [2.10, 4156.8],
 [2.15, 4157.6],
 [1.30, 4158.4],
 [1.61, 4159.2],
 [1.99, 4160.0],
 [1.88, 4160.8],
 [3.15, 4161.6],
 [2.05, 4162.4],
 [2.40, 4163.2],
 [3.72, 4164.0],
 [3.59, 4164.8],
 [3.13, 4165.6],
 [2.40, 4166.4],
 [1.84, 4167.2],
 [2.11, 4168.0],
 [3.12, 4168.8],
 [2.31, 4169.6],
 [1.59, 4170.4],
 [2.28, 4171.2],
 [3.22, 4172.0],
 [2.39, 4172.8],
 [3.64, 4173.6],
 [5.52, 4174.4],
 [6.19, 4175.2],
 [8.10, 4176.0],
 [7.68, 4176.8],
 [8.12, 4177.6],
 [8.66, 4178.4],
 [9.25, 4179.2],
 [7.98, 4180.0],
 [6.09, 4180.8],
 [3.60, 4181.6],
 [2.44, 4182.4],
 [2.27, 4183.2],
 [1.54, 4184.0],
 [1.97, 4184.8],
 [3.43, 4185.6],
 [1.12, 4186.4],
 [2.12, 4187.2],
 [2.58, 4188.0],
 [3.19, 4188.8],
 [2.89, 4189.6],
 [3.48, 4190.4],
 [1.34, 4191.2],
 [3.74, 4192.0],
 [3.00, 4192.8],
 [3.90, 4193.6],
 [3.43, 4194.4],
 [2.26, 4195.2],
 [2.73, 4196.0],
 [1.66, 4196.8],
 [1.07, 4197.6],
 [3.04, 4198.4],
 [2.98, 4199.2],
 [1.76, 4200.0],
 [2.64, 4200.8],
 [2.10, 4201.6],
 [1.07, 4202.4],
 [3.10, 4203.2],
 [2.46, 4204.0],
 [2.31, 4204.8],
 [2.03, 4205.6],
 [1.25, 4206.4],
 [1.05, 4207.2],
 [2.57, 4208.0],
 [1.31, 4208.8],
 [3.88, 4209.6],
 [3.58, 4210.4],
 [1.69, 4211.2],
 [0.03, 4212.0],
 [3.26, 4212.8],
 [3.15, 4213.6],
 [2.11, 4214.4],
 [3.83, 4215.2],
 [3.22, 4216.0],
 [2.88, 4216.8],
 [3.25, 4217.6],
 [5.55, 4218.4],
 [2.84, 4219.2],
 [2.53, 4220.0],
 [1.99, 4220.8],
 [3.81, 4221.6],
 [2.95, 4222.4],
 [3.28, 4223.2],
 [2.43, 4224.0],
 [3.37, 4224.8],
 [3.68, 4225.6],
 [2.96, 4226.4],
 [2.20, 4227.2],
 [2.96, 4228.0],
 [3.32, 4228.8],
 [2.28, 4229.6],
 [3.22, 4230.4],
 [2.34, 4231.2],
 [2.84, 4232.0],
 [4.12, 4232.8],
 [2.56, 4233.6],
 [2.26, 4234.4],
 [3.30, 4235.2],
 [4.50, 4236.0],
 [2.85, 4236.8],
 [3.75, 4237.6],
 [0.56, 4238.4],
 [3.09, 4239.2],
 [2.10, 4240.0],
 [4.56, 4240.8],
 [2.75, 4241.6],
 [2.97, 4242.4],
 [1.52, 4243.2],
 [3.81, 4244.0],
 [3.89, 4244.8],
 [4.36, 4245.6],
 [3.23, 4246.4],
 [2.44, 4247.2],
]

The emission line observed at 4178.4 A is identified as [O II]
